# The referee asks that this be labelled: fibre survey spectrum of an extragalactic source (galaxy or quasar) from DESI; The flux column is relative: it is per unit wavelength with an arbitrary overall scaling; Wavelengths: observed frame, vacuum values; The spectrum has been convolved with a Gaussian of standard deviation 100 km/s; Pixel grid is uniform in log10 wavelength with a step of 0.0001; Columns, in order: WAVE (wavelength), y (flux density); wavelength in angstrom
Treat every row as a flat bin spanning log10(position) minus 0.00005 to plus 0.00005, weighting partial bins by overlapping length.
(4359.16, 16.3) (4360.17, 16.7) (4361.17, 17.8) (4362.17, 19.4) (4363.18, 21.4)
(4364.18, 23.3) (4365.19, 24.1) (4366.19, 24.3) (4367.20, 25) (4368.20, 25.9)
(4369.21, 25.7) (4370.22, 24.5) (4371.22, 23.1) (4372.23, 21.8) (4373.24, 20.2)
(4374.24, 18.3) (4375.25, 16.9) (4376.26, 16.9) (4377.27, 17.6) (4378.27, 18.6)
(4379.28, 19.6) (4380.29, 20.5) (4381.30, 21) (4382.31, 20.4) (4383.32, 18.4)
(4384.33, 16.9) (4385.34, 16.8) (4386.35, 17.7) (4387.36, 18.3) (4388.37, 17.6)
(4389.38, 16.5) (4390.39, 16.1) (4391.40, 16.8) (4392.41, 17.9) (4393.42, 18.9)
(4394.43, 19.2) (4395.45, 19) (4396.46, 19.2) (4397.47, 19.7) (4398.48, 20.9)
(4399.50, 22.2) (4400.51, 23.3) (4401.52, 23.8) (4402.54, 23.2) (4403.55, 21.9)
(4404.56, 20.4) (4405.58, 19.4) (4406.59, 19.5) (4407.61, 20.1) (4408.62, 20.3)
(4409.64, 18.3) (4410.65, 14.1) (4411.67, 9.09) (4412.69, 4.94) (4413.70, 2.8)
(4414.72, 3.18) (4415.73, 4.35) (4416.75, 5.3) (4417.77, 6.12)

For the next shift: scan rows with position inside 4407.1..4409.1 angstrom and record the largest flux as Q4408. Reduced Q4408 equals 20.3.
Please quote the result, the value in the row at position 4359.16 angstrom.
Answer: 16.3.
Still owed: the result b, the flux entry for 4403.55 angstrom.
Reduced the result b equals 21.9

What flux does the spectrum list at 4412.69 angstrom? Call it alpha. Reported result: 4.94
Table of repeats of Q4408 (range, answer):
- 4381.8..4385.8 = 20.4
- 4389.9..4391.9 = 16.8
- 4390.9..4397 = 19.2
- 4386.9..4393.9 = 18.9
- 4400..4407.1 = 23.8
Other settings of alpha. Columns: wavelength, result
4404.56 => 20.4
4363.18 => 21.4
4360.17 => 16.7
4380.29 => 20.5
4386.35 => 17.7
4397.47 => 19.7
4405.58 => 19.4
